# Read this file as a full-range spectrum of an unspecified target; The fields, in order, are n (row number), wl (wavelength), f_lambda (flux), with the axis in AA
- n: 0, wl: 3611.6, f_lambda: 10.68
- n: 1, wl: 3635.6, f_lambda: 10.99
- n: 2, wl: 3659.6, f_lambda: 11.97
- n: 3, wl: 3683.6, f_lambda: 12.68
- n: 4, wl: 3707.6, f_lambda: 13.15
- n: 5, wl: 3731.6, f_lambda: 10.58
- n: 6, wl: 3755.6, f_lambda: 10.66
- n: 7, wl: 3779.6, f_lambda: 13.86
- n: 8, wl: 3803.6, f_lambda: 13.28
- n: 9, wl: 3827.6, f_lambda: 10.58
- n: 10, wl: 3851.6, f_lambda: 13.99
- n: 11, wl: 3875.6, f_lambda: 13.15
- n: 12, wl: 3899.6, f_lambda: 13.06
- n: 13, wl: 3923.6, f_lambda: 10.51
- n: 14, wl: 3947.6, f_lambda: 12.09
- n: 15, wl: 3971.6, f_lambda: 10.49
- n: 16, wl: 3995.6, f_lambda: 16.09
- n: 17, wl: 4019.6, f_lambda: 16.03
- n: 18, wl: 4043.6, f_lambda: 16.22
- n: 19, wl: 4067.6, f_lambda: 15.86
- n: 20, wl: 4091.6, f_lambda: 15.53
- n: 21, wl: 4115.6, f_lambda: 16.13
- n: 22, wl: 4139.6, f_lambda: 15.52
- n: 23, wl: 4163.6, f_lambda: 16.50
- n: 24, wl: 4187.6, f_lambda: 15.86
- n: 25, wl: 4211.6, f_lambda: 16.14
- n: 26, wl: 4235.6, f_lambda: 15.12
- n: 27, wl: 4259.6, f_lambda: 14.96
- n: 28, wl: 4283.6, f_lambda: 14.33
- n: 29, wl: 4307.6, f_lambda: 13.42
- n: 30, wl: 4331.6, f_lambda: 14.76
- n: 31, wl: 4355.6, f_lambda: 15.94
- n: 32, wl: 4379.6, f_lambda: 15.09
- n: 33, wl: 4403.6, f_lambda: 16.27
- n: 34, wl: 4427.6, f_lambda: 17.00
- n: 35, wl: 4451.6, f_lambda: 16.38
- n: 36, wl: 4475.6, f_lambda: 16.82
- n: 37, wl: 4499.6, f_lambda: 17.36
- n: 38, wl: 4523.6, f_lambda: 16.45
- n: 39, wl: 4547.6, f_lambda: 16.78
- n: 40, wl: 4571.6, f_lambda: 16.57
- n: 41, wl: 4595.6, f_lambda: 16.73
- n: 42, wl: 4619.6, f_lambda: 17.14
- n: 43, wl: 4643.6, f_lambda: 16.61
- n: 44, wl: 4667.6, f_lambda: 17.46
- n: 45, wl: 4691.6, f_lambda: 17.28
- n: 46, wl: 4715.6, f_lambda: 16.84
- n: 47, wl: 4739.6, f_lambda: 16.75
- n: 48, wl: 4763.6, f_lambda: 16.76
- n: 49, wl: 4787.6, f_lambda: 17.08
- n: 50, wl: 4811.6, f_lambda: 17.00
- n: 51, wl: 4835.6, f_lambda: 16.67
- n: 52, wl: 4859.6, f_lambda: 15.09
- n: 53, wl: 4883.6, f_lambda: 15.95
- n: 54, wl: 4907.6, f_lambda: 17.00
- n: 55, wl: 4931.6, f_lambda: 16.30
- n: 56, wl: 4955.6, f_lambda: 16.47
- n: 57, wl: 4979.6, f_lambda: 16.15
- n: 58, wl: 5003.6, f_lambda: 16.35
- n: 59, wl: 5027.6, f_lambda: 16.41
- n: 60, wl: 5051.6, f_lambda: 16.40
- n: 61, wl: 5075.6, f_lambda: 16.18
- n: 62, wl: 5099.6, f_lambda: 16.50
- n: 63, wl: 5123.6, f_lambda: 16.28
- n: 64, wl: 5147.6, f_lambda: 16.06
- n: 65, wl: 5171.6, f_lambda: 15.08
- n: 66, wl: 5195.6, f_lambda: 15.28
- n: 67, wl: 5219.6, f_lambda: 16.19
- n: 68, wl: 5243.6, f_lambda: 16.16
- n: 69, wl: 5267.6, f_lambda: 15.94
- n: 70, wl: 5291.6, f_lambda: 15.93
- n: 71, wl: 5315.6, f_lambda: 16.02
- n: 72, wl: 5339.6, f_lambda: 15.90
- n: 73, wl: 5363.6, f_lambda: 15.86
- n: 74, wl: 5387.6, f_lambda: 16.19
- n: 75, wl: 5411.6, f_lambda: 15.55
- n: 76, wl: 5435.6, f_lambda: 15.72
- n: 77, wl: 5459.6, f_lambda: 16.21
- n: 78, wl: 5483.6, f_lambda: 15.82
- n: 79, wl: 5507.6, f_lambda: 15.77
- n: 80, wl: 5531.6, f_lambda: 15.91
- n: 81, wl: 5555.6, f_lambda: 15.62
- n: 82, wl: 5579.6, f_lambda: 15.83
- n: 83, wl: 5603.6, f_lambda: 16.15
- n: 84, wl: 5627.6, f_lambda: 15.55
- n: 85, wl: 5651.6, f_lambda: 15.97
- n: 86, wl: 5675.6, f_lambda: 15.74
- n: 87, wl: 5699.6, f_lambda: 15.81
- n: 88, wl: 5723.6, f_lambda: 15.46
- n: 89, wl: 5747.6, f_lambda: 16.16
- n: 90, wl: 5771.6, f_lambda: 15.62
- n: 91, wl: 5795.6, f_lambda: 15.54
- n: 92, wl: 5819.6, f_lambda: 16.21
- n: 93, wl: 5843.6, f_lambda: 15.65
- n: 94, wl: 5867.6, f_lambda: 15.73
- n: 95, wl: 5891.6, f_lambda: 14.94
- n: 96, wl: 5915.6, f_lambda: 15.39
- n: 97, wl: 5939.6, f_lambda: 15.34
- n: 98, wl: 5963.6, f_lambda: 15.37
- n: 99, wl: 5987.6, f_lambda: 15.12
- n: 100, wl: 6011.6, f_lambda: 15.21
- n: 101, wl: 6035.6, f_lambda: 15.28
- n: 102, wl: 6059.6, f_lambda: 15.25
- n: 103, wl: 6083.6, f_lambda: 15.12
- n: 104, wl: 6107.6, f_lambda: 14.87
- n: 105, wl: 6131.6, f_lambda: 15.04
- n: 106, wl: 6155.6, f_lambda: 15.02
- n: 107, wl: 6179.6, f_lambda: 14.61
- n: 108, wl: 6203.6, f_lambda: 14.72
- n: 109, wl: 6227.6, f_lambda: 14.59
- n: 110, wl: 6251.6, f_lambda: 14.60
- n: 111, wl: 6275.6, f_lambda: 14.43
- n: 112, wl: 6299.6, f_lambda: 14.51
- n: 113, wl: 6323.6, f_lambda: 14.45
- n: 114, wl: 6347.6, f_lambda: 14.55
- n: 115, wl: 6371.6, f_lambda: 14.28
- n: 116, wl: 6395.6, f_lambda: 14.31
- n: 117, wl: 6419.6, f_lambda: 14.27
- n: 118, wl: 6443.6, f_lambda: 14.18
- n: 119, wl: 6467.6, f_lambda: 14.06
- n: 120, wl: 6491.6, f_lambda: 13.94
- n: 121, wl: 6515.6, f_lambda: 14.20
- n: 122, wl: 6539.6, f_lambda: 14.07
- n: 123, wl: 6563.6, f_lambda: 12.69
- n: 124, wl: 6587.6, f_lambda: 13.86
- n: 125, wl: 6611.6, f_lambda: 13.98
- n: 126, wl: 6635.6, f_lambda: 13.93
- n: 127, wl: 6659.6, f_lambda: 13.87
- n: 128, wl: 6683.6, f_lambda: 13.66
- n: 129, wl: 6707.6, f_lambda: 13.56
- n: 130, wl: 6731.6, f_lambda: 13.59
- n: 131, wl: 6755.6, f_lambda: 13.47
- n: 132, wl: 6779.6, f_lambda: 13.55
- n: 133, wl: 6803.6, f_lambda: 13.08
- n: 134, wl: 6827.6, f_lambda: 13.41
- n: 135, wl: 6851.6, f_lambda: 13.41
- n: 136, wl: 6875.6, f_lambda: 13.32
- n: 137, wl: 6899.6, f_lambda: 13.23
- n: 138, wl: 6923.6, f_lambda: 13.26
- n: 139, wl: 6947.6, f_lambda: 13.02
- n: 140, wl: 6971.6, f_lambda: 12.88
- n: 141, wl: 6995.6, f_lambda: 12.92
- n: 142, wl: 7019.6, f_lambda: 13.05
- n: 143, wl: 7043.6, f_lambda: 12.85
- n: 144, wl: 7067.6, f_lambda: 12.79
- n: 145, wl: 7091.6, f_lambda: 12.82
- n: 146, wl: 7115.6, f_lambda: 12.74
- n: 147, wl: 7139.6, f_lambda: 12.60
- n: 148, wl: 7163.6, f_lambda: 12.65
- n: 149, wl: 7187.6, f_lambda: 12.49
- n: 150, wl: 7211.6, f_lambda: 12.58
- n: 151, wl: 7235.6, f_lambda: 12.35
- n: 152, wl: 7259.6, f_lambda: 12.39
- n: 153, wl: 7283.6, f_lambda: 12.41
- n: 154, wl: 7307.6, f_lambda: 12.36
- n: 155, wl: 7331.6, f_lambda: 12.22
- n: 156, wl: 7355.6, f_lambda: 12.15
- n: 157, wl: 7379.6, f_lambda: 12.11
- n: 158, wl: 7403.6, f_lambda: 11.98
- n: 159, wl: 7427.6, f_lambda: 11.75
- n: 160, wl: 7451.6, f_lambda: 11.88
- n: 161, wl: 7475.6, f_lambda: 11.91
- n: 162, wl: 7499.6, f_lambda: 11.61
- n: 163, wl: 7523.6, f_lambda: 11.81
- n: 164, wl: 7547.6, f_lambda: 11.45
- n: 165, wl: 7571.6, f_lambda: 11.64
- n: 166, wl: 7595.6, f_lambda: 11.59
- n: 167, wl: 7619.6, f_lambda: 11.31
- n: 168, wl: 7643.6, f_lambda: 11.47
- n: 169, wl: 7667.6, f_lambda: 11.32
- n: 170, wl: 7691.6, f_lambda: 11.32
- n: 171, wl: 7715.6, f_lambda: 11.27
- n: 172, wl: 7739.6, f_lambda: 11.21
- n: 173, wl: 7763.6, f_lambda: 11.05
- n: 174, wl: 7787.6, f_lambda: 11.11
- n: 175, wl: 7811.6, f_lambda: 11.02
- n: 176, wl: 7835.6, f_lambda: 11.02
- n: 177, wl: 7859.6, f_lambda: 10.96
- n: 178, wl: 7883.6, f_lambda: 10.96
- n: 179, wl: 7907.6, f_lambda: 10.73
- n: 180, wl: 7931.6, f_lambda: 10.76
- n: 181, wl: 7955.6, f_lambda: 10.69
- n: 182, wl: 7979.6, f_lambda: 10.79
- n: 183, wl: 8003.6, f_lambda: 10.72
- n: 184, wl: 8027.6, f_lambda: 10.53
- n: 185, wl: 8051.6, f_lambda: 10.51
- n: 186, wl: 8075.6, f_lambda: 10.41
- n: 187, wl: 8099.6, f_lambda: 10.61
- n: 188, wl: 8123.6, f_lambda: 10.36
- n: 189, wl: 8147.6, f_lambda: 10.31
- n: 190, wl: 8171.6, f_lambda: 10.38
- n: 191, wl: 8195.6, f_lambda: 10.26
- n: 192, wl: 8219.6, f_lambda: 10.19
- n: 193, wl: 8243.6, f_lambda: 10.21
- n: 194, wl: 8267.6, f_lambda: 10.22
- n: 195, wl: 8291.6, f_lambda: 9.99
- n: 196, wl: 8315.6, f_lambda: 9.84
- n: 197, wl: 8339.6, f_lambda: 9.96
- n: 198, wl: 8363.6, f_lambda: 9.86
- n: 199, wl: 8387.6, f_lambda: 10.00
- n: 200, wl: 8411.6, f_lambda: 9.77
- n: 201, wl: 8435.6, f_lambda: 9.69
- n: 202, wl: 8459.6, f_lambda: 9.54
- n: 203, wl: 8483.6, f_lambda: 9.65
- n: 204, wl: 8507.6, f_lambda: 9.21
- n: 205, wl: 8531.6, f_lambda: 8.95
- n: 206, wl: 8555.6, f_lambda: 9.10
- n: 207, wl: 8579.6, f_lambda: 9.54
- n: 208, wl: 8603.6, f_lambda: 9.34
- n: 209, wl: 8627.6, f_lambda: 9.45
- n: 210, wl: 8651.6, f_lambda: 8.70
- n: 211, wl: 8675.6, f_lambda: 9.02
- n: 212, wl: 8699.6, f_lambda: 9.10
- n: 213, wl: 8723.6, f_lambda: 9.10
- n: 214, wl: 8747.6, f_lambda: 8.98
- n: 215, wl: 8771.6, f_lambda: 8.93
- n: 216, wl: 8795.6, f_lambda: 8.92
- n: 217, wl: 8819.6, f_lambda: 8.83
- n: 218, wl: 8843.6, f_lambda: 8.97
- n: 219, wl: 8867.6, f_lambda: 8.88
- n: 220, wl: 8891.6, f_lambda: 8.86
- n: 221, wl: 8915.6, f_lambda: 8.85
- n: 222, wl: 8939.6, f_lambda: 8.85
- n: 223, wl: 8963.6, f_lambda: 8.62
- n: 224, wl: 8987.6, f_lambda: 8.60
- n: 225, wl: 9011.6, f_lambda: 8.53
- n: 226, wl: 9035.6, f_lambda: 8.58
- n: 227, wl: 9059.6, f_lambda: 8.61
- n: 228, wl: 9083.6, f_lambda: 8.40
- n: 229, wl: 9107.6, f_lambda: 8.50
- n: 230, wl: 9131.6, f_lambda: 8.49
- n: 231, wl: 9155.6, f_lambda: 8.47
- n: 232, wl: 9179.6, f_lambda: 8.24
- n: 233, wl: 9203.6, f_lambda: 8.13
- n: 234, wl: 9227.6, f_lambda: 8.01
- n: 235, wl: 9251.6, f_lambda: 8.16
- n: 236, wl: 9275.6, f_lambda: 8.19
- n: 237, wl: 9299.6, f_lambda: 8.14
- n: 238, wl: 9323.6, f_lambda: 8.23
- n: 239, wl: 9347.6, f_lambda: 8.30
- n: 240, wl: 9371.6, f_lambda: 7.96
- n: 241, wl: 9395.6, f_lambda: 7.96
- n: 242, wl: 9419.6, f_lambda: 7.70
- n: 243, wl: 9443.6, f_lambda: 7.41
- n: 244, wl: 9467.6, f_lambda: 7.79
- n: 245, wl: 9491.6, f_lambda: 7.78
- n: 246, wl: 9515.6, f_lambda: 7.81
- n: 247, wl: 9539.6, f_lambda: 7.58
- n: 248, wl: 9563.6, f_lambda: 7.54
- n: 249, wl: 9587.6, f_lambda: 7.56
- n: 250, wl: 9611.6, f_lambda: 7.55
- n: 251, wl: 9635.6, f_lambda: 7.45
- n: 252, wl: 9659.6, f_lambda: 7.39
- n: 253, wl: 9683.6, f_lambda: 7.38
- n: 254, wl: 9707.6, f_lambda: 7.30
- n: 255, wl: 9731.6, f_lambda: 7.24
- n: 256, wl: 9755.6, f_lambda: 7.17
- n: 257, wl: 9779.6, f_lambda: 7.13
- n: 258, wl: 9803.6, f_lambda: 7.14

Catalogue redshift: 0.00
